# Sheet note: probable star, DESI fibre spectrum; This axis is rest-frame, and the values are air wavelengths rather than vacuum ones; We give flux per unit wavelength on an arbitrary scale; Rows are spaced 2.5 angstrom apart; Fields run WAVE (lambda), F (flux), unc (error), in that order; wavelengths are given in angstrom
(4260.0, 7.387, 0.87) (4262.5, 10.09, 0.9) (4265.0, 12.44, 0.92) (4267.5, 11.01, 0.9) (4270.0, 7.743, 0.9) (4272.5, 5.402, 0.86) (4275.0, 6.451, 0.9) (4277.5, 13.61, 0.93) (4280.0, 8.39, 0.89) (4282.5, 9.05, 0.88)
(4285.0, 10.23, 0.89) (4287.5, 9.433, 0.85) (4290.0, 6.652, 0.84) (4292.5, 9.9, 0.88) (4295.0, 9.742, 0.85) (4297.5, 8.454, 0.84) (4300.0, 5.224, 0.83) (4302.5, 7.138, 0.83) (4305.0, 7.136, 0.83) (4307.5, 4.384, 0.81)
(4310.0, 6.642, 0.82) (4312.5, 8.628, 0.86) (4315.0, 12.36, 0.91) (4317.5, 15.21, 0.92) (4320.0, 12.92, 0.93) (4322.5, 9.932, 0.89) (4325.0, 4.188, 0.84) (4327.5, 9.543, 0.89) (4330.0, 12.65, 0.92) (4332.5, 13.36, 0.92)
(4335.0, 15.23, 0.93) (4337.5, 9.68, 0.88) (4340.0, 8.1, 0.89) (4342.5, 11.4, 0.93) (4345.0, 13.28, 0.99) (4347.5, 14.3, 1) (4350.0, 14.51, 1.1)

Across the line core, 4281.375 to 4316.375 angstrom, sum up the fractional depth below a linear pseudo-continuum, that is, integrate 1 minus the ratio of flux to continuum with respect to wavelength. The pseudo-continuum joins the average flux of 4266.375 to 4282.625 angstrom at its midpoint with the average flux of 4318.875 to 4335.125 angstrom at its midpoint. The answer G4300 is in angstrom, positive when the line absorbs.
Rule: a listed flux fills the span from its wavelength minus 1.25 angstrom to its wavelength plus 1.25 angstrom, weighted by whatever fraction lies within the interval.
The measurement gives 5.3 angstrom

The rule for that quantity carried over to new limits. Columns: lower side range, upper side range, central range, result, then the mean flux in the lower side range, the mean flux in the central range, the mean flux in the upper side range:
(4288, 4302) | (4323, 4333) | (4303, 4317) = 1.0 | 8.03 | 8.19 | 9.68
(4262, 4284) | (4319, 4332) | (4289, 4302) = 2.2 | 9.34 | 7.97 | 9.99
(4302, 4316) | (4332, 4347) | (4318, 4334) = -1.2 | 7.66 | 10.7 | 11.9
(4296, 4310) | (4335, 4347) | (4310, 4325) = -4.3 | 6.54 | 10.7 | 11.3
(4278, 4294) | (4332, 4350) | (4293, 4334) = 5.8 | 9.17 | 9.27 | 12.3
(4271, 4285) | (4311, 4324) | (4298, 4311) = 5.4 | 8.71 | 6.23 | 11.6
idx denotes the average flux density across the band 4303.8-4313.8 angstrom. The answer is 6.72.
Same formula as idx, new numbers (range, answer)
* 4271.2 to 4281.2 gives 8.46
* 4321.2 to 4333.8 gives 9.97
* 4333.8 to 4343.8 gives 11.1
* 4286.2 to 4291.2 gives 8.08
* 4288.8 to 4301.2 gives 8.01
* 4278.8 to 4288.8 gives 9.27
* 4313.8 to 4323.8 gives 12.6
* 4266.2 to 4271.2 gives 9.42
